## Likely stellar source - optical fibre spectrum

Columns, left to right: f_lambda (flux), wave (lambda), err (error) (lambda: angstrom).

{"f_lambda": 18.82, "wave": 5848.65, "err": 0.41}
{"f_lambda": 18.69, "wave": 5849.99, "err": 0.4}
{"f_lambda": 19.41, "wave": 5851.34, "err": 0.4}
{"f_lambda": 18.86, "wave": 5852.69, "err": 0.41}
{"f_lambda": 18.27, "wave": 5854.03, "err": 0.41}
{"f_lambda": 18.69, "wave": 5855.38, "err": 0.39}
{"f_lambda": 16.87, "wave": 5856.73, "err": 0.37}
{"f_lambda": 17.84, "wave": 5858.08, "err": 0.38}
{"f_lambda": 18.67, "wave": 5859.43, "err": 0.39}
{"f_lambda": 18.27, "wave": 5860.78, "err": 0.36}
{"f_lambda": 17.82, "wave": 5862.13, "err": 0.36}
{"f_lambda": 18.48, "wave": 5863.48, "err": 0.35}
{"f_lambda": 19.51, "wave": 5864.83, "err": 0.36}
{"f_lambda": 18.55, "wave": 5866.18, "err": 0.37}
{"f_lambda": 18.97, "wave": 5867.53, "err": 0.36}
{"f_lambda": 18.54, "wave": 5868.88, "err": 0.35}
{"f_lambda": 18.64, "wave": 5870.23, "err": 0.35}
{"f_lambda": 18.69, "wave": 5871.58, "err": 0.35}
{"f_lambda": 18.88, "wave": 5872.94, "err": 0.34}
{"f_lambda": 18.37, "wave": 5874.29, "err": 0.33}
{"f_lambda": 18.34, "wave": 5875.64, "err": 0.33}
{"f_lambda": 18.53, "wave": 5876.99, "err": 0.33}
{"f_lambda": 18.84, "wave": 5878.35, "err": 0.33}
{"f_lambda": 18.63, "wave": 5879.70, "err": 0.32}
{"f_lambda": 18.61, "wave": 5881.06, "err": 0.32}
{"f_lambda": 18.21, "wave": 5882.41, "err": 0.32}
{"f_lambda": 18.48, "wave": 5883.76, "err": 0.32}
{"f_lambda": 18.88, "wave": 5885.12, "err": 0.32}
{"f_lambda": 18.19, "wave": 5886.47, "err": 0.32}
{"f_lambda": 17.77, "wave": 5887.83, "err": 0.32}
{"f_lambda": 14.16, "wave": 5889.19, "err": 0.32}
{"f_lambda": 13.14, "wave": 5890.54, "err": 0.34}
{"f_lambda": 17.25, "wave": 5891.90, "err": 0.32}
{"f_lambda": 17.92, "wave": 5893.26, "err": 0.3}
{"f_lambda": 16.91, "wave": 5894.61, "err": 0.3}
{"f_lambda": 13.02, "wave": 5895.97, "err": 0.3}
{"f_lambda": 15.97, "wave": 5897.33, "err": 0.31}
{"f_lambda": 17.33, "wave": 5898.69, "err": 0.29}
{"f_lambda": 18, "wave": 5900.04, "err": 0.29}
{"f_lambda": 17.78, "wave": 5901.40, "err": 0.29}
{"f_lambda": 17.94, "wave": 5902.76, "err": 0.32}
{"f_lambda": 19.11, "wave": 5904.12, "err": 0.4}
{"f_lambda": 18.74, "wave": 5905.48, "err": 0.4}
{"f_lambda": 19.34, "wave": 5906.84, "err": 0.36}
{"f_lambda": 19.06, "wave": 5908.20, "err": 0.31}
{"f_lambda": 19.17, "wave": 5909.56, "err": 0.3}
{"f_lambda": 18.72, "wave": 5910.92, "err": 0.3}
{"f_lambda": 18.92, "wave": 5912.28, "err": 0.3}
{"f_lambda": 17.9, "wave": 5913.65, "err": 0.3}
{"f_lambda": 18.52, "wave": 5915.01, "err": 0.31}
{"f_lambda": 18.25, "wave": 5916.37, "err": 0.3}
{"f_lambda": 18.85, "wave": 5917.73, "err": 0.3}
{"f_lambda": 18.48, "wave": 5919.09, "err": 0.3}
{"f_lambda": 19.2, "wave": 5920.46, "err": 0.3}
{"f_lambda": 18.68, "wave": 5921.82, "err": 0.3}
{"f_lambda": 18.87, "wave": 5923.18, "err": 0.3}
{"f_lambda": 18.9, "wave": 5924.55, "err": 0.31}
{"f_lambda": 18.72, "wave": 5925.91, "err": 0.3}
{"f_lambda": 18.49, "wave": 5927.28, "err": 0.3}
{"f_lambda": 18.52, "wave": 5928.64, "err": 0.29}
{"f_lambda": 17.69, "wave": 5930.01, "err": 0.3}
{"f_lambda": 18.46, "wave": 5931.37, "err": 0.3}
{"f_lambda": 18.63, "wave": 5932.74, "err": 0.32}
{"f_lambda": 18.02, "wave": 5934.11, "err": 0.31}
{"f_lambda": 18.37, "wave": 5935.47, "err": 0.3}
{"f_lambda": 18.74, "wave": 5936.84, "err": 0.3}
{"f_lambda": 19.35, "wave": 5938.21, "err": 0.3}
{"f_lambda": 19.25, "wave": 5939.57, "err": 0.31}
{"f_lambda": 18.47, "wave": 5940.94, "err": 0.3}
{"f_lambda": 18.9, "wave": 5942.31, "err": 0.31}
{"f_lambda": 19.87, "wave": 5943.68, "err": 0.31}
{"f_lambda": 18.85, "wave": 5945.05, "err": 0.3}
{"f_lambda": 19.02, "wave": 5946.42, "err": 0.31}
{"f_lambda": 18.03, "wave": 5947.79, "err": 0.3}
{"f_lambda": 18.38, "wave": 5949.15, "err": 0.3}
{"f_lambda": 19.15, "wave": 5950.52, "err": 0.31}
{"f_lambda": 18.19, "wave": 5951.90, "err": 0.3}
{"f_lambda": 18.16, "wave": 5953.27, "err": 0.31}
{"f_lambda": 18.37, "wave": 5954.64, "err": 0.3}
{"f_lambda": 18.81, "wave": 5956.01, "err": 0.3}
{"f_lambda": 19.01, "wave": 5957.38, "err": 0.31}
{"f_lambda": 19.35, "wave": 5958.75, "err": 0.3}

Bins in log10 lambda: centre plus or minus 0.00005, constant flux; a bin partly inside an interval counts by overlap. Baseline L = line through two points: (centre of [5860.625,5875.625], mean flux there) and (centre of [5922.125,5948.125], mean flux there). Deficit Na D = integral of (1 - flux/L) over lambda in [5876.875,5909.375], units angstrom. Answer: 1.9 angstrom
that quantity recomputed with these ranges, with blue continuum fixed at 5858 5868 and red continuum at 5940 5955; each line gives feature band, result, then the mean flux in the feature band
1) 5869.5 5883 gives 0.0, 18.6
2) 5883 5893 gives 0.9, 16.9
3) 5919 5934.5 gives 0.1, 18.6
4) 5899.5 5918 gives 0.0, 18.6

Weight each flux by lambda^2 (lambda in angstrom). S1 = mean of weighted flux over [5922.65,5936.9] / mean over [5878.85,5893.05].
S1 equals 1.08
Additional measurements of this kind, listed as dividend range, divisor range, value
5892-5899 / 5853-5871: 0.89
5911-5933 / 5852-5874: 1.03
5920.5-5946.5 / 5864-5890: 1.04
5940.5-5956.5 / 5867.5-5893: 1.07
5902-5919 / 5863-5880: 1.01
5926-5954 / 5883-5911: 1.08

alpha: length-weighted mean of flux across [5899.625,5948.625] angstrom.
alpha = 18.7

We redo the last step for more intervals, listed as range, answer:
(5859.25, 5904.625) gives 17.8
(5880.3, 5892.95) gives 17.2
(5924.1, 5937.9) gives 18.5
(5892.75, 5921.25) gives 18.1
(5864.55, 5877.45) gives 18.7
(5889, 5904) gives 16.5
